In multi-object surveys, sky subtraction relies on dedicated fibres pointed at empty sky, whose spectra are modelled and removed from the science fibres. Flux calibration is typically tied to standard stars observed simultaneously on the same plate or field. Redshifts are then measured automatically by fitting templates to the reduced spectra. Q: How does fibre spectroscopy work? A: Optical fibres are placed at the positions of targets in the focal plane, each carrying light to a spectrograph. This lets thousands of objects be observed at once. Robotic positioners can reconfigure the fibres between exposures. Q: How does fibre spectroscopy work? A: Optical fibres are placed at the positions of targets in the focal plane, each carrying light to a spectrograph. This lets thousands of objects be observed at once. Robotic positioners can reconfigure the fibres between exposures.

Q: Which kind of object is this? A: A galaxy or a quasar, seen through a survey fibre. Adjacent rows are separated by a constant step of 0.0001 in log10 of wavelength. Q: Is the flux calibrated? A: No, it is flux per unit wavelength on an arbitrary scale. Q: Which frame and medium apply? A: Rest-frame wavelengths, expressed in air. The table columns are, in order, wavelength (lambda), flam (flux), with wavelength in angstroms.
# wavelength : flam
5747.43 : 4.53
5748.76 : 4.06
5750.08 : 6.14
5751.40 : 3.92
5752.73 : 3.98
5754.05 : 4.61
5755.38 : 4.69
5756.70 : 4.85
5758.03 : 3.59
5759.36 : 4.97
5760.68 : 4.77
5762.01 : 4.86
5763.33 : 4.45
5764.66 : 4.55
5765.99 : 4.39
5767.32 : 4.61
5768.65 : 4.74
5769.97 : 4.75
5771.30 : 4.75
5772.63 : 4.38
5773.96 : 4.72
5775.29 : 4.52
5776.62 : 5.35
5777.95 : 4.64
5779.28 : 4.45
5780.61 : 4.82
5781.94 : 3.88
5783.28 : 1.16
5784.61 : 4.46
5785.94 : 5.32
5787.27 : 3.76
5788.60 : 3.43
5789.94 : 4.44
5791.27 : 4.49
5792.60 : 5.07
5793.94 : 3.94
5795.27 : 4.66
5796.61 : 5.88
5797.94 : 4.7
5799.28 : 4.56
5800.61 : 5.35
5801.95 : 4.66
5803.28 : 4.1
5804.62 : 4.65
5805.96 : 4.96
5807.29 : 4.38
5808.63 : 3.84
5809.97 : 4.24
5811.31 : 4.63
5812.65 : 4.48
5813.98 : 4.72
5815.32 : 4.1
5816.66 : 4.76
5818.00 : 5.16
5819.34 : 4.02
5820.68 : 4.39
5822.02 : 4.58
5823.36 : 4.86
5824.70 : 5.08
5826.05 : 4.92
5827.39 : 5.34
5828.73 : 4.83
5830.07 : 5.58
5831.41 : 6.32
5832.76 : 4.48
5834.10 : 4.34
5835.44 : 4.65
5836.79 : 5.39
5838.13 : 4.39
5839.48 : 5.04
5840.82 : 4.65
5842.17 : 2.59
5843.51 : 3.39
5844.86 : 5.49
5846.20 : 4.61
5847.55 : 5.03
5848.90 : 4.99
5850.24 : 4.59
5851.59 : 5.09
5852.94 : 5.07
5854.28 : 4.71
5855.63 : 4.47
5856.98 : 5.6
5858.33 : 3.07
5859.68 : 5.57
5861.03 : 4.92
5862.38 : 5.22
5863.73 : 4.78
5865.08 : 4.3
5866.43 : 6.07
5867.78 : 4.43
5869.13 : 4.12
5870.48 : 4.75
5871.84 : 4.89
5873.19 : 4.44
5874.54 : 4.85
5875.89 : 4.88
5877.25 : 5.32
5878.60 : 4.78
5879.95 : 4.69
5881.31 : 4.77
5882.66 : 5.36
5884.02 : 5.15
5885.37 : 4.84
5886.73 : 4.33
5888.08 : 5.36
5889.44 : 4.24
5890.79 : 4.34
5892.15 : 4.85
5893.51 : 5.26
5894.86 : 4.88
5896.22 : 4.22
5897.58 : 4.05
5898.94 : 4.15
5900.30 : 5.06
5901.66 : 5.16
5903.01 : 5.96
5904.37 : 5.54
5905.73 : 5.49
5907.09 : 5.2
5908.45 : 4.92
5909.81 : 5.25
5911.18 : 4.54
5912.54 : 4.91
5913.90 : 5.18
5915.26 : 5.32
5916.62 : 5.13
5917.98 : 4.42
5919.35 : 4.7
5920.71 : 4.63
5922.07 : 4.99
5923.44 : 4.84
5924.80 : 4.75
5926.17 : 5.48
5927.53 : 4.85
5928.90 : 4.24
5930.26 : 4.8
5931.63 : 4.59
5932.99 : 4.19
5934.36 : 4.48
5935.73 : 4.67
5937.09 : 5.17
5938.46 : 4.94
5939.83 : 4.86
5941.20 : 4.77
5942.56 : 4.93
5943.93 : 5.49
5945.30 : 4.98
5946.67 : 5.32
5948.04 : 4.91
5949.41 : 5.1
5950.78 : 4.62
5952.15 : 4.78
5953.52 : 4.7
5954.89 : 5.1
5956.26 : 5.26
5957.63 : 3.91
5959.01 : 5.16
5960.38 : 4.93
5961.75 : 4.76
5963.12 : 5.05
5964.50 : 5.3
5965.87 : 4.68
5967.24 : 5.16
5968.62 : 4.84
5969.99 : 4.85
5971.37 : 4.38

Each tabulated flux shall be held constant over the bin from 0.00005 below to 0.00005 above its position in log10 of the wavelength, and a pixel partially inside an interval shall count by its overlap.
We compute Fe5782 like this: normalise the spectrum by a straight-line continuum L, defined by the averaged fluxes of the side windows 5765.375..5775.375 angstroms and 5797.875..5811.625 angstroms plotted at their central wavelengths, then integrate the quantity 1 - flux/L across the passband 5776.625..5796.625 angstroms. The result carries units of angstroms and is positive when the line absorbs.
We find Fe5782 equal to 1.3 angstroms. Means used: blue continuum 4.61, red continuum 4.54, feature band 4.28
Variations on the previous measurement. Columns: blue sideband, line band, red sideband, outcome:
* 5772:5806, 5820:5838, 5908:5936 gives -1.6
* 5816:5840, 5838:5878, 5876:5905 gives 1.4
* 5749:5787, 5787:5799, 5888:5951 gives 0.1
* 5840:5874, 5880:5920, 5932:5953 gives -1.1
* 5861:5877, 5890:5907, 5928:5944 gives -0.5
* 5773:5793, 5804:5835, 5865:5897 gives -1.7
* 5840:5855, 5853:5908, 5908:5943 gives -2.1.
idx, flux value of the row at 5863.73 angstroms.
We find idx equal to 4.78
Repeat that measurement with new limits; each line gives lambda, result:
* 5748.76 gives 4.06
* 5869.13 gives 4.12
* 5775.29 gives 4.52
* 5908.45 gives 4.92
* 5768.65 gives 4.74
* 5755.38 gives 4.69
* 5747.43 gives 4.53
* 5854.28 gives 4.71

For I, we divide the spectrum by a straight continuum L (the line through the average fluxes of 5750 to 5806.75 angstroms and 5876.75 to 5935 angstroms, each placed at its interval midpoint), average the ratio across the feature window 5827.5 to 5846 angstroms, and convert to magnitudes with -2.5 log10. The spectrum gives -0.011 mag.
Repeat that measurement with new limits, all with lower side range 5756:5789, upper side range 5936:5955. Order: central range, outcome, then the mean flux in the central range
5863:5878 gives -0.017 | 4.8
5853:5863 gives -0.028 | 4.81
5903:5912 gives -0.079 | 5.21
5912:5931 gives 0.004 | 4.87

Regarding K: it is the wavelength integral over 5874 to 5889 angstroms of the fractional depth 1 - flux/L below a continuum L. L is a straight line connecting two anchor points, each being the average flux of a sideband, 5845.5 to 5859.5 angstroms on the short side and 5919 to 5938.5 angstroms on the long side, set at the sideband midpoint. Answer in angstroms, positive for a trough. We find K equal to -0.6 angstroms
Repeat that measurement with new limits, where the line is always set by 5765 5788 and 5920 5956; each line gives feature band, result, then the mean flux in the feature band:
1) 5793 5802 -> -0.8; 4.84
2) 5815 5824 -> -0.1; 4.57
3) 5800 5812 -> -0.1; 4.53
